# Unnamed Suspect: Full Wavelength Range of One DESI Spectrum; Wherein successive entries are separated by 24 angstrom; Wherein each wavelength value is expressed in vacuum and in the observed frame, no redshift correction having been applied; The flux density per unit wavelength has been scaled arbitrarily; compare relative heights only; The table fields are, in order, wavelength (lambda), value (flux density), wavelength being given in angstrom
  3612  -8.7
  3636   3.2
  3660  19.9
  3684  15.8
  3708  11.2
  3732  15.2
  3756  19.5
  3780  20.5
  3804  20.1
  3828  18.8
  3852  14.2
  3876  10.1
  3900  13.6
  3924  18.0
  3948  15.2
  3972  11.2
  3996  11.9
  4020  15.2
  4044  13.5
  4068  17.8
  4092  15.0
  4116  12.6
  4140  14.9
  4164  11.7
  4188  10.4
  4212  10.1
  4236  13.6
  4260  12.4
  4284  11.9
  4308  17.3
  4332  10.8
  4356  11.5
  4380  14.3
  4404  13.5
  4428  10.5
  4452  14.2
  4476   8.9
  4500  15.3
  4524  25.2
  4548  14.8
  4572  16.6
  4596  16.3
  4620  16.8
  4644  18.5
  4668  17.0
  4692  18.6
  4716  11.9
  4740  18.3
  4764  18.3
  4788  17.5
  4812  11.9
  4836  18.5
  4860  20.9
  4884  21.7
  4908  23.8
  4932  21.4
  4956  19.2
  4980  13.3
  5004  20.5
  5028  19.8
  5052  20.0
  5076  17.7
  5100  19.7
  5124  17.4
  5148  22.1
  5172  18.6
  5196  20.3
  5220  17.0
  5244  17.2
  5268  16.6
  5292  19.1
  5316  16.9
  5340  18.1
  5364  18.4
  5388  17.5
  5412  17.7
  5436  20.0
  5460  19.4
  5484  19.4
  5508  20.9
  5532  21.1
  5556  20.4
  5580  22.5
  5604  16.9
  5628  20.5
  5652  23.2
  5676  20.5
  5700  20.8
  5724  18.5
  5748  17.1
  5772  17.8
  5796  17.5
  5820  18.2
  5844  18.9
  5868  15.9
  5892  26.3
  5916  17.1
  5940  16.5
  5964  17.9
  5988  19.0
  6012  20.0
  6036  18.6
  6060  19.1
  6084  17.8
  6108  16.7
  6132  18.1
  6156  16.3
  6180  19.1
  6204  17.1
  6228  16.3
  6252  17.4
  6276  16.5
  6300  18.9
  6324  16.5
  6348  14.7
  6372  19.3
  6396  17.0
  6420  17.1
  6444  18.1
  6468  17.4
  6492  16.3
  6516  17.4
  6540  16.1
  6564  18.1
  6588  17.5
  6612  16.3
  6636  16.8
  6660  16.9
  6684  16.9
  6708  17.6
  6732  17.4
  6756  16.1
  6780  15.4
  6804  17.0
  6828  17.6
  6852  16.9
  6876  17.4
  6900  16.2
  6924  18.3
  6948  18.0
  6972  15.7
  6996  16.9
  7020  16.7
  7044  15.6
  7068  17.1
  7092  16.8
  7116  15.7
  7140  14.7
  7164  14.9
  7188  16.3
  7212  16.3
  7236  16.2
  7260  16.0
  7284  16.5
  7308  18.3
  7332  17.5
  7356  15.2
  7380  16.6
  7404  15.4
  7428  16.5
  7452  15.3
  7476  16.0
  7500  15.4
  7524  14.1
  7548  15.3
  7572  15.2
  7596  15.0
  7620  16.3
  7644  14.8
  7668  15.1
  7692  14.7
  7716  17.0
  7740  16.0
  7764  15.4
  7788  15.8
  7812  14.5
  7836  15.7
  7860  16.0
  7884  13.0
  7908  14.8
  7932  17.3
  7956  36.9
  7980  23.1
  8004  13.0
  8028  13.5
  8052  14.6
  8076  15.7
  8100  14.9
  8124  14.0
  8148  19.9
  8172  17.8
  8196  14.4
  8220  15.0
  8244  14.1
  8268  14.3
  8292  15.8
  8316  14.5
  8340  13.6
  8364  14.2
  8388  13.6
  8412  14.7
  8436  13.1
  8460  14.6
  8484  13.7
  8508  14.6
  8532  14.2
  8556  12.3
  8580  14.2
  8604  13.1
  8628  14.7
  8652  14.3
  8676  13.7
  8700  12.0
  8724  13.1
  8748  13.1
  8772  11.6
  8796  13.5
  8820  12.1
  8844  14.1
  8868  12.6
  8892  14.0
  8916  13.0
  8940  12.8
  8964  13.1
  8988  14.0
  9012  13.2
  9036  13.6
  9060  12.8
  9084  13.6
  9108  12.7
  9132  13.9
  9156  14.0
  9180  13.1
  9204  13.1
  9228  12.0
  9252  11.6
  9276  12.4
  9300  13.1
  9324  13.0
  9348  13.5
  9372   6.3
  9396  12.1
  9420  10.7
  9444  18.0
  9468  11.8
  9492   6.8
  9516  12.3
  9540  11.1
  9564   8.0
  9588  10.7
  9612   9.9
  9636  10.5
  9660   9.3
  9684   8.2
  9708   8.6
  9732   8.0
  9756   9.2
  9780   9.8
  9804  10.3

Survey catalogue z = 0.21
